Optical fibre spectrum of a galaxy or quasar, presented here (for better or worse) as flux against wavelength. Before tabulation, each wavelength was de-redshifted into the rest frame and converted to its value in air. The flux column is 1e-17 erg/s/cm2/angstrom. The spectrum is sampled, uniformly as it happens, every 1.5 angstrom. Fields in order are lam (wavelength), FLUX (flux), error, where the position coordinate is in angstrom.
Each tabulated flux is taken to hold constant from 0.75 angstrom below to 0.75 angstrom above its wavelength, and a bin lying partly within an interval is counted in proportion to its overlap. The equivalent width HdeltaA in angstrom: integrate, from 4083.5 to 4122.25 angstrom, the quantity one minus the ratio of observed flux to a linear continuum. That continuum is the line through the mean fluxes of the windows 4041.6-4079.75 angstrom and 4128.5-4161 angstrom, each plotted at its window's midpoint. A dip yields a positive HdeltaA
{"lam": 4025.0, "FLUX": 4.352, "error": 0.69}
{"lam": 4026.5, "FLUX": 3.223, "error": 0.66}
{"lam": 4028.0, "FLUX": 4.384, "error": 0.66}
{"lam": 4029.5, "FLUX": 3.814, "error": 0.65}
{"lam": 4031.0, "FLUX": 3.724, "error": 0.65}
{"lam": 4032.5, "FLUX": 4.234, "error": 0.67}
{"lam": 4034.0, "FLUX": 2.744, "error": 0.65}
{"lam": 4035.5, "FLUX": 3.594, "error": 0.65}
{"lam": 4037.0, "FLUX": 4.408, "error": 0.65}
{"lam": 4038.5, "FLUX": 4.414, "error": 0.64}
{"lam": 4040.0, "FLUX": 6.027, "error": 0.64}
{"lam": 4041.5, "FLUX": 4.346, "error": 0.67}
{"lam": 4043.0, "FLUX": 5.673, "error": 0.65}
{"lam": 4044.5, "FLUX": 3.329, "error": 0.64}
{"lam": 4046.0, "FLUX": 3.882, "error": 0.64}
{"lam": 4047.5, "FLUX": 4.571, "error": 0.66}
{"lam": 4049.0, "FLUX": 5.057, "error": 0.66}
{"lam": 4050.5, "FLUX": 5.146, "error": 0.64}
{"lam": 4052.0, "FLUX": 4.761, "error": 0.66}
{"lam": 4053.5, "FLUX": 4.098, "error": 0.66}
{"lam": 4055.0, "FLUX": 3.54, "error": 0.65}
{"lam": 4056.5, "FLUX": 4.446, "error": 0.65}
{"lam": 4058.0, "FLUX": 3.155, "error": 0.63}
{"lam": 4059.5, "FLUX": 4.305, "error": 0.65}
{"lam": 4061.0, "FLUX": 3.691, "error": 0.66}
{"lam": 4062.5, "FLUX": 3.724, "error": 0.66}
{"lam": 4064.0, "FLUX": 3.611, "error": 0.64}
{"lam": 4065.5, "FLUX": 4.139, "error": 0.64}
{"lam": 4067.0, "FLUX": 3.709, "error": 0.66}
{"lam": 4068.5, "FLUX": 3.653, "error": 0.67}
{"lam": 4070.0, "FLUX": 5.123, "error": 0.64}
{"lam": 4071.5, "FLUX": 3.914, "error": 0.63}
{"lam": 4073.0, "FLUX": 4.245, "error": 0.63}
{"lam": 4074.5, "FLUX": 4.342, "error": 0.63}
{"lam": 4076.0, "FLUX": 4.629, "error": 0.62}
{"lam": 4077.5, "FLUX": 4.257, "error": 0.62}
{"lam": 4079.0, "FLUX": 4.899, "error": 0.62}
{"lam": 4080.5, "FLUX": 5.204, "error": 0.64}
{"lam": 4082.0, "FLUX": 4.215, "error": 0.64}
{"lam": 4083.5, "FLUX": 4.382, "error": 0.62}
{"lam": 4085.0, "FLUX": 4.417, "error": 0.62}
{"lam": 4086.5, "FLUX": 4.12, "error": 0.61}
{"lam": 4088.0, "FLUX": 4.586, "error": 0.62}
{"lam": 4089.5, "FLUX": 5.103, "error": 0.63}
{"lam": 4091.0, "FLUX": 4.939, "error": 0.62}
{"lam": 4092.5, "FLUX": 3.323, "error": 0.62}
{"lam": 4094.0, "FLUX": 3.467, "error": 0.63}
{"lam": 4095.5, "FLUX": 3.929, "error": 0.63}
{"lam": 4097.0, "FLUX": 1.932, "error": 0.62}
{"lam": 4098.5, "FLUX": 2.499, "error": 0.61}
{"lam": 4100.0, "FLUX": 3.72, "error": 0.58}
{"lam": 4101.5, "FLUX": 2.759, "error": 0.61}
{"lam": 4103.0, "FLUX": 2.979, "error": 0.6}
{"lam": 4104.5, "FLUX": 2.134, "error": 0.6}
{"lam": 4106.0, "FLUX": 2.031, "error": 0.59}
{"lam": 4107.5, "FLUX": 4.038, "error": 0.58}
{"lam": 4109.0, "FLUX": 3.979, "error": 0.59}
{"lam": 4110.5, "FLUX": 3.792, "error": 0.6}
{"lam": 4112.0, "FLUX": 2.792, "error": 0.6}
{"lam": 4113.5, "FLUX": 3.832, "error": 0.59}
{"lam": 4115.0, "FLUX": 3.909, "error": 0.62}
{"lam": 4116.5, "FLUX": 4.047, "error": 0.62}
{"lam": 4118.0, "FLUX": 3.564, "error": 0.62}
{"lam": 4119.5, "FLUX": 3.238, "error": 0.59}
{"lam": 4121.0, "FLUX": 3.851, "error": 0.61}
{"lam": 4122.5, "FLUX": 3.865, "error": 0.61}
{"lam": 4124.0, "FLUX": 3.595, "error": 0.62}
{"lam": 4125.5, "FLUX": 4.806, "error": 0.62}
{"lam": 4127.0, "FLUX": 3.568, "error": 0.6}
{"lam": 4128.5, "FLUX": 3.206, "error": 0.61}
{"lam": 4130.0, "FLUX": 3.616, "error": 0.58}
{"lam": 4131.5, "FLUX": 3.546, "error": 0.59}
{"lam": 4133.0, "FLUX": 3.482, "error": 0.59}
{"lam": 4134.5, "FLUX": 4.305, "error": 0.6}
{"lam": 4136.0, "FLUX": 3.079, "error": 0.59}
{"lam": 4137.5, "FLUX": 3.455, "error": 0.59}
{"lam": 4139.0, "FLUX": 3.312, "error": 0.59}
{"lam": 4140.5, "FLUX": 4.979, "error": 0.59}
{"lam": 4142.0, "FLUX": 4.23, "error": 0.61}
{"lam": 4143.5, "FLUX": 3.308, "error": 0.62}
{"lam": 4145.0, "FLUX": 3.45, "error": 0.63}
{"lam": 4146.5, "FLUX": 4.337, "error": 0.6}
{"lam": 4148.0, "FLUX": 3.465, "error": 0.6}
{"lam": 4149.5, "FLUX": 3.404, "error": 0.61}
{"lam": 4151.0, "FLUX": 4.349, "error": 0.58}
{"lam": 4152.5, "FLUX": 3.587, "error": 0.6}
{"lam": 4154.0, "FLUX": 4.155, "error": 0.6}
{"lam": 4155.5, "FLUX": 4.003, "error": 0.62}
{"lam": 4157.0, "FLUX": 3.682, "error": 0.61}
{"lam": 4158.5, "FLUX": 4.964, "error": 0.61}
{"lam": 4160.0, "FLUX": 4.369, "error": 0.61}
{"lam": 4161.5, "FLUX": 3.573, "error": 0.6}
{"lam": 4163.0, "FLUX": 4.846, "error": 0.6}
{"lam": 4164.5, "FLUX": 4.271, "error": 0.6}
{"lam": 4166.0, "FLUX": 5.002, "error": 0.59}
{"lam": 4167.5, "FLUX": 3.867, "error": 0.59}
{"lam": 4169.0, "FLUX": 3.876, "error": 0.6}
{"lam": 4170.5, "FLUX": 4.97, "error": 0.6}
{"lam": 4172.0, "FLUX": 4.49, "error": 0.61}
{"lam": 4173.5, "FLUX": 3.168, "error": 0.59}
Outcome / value 4.4 angstrom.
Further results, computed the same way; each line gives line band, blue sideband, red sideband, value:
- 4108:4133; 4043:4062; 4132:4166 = 2.09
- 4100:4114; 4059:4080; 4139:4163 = 3.16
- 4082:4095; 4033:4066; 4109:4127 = -1.08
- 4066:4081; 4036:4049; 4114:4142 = -0.33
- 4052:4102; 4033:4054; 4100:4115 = -3.06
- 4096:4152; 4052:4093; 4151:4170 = 9.09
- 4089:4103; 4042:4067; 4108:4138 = 1.52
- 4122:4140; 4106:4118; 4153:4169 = 0.96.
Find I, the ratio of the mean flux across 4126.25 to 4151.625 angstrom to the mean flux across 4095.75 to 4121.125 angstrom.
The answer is 1.14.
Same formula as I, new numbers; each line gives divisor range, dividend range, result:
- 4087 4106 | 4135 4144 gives 1.10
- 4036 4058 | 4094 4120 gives 0.72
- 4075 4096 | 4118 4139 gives 0.83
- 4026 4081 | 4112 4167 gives 0.92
